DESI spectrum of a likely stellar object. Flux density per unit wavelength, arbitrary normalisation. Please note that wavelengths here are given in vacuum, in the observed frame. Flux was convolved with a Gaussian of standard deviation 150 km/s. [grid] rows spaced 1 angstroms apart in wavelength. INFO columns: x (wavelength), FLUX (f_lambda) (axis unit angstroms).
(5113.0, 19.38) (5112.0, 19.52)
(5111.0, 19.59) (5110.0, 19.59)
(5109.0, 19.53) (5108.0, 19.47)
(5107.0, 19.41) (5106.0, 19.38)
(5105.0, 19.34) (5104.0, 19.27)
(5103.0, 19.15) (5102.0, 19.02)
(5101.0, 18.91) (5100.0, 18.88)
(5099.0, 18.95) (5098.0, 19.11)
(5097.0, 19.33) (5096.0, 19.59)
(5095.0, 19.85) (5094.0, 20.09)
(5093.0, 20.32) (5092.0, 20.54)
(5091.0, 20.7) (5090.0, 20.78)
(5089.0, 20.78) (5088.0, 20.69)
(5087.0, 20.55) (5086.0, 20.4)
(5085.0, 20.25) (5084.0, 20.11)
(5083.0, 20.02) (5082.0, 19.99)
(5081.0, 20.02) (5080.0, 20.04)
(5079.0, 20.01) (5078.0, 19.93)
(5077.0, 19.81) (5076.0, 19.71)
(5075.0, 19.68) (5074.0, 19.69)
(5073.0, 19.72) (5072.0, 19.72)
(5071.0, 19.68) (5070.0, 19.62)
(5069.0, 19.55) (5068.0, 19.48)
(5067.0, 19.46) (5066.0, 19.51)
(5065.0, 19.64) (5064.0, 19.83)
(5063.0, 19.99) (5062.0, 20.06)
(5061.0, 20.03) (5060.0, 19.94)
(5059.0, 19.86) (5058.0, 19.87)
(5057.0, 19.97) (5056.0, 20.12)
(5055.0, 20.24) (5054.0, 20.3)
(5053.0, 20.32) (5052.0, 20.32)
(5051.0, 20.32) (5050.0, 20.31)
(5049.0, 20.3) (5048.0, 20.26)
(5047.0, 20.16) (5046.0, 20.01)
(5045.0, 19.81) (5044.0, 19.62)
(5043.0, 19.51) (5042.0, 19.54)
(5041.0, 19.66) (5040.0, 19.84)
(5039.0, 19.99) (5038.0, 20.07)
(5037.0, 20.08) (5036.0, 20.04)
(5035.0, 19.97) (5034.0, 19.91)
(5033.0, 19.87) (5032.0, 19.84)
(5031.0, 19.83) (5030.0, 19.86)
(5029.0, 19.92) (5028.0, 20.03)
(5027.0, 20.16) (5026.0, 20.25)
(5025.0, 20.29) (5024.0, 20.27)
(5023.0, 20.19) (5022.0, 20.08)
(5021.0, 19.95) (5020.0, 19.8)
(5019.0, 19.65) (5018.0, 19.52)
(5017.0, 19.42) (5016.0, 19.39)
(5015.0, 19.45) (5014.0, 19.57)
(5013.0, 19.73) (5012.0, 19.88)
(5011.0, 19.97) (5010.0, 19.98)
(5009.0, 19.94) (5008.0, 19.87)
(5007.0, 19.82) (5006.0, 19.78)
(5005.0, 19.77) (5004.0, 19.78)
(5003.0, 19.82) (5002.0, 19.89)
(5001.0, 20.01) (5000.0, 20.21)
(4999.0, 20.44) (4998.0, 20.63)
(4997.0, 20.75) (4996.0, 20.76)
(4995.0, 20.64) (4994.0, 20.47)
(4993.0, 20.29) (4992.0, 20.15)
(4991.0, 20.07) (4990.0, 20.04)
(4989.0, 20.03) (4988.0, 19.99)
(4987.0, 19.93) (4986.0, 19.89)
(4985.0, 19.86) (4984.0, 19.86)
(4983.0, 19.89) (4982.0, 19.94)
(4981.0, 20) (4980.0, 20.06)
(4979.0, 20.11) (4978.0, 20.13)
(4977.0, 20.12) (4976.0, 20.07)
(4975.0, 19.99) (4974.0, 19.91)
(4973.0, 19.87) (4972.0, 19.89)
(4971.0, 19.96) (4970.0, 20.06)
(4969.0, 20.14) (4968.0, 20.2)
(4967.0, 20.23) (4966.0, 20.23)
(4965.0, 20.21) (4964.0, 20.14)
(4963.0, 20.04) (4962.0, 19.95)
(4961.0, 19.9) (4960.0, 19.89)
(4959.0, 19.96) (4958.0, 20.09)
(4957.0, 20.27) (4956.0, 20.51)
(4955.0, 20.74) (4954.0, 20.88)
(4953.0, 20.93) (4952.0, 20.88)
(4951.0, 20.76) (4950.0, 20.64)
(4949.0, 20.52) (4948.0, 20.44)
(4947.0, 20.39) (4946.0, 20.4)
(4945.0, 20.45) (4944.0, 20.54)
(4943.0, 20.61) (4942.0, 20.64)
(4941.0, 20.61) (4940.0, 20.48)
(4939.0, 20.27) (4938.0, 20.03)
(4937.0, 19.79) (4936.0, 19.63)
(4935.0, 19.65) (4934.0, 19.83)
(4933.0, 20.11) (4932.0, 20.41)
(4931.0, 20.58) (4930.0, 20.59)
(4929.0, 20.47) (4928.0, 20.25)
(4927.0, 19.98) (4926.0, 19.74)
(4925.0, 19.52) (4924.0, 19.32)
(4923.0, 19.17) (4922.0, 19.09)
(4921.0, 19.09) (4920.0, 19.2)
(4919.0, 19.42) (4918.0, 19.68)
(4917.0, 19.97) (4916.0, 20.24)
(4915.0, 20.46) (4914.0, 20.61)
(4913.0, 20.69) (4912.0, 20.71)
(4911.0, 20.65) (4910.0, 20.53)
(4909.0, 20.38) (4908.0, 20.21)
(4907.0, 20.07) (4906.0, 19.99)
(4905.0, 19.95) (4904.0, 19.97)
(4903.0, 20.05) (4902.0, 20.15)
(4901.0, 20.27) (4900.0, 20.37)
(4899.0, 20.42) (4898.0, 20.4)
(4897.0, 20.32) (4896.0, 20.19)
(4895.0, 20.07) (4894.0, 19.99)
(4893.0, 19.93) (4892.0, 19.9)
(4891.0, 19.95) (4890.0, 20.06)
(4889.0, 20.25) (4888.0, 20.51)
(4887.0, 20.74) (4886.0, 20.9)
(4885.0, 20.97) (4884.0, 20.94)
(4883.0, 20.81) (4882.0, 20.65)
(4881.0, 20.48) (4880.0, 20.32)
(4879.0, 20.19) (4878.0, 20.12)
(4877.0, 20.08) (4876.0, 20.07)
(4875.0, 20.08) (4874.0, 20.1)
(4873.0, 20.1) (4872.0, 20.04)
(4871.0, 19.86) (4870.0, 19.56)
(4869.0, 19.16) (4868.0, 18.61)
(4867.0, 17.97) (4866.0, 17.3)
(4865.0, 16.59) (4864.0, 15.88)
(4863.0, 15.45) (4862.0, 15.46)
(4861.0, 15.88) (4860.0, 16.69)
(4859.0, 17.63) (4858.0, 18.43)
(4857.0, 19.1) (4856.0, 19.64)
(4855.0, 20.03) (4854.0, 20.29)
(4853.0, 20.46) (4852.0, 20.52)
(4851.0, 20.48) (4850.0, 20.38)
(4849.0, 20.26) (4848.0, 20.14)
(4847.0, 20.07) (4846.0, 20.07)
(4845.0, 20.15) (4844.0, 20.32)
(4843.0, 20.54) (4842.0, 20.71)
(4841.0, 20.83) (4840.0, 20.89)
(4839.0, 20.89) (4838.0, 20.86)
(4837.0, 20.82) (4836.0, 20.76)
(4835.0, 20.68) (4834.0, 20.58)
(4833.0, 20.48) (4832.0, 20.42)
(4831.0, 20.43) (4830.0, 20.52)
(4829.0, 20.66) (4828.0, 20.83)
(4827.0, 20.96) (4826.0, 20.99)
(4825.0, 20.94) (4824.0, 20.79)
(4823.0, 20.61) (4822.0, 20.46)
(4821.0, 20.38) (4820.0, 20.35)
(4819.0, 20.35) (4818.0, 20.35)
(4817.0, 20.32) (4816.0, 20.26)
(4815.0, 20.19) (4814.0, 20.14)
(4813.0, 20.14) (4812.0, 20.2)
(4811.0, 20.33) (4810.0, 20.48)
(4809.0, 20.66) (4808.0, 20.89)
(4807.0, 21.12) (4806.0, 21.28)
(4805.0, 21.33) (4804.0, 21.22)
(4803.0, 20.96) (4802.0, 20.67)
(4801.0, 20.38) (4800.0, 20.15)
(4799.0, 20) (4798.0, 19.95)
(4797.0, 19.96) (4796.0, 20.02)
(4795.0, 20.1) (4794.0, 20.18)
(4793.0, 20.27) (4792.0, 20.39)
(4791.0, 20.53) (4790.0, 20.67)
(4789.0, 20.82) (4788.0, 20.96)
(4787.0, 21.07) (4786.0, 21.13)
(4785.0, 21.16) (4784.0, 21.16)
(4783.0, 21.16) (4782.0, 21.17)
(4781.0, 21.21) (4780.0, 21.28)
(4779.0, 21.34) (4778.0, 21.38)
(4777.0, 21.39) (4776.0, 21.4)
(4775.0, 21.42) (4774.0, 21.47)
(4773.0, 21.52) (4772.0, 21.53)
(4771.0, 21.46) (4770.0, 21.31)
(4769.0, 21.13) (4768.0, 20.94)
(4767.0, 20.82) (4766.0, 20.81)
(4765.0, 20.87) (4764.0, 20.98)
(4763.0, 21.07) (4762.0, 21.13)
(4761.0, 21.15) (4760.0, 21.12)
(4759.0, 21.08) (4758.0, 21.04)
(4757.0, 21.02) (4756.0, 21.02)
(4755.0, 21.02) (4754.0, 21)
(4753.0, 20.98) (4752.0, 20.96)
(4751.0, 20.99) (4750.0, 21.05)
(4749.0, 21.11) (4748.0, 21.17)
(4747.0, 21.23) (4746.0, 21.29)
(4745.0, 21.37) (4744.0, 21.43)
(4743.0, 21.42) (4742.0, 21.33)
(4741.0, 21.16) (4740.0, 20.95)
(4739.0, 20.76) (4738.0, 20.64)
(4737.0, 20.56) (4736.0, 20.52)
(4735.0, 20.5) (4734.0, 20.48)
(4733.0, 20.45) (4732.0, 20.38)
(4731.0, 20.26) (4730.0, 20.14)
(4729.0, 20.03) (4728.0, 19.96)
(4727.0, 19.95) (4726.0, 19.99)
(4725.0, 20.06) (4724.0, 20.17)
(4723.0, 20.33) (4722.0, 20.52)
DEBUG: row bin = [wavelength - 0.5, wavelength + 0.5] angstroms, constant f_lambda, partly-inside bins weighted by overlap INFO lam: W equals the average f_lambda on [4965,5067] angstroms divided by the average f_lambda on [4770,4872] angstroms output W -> 0.99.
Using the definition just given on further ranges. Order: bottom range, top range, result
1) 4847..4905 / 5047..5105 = 1.02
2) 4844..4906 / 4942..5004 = 1.03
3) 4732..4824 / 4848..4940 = 0.95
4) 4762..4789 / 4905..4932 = 0.95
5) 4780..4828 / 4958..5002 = 0.98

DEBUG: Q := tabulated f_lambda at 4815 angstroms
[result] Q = 20.19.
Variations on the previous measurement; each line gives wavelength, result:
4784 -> 21.16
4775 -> 21.42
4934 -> 19.83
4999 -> 20.44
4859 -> 17.63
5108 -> 19.47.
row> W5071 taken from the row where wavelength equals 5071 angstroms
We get 19.68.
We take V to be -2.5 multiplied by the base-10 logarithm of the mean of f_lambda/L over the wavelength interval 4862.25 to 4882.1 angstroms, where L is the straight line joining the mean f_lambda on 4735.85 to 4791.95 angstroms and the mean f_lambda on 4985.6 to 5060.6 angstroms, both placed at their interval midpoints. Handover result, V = 0.09 mag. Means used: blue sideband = 21.1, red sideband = 20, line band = 19.1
